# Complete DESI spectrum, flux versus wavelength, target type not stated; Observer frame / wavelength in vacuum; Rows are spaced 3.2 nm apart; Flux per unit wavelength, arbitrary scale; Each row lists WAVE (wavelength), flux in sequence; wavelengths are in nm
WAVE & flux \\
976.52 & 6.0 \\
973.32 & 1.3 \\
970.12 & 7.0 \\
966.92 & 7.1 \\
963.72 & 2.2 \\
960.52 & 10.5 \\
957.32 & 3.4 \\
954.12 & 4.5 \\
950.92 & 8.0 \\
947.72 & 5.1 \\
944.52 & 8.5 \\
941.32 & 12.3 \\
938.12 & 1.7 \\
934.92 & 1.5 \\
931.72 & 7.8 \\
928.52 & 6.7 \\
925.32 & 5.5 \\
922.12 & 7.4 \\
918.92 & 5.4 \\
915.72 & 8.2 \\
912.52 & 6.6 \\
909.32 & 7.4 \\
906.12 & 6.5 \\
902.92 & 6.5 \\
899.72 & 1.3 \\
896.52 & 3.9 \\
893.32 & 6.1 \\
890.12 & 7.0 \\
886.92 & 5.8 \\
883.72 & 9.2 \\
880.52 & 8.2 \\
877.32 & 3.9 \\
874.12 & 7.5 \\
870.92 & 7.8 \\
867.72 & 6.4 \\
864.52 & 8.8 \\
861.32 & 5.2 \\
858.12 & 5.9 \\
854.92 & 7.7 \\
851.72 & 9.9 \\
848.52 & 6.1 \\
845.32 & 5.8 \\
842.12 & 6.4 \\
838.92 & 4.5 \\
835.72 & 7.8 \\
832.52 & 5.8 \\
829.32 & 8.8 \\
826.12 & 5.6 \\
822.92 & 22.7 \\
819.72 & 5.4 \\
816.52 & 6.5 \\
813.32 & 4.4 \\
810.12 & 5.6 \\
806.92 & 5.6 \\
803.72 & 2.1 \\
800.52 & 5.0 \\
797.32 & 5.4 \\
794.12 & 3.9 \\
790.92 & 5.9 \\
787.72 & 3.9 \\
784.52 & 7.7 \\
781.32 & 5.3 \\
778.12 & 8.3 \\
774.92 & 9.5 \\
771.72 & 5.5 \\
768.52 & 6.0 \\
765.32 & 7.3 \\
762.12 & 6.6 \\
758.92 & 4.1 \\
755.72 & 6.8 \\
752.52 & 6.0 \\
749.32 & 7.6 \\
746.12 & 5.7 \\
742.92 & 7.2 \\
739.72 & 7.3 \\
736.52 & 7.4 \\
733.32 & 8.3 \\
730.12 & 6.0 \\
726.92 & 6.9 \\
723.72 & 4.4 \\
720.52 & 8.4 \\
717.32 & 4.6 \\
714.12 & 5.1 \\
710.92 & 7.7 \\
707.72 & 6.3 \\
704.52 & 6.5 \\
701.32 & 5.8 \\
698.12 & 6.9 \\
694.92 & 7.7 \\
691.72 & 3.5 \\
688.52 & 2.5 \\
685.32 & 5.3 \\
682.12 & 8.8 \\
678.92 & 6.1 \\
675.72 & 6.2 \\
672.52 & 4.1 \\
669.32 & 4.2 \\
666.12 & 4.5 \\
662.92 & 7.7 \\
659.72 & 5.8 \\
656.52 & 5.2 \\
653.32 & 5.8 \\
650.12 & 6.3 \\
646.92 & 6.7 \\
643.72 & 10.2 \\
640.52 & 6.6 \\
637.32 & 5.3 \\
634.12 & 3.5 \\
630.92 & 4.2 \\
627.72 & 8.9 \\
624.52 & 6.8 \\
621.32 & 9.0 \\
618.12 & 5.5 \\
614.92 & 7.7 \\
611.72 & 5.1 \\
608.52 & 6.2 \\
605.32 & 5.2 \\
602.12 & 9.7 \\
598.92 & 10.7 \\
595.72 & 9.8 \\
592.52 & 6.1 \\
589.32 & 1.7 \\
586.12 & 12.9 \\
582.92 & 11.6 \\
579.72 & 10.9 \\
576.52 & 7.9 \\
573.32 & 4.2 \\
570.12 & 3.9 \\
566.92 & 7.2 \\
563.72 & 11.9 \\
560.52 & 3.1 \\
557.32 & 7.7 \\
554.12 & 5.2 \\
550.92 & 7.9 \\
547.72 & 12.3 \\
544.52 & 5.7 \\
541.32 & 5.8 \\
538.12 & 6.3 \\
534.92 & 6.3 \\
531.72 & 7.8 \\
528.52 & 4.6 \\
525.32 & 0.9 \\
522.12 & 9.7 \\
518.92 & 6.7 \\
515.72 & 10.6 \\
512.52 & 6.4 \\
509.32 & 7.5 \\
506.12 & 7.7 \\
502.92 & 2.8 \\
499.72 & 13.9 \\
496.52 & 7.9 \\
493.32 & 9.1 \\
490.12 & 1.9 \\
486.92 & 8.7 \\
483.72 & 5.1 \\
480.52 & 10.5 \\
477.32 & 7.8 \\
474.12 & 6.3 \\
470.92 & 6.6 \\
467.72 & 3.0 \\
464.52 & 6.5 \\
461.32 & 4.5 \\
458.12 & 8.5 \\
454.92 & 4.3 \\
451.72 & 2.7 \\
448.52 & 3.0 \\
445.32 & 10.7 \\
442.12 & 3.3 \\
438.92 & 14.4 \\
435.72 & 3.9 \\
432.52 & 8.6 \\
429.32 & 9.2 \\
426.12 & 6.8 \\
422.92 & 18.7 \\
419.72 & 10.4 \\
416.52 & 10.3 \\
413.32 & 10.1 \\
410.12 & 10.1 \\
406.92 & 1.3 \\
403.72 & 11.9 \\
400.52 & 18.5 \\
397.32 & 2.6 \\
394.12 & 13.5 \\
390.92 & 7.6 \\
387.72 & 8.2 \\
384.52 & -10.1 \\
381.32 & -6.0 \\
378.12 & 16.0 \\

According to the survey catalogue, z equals 1.209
